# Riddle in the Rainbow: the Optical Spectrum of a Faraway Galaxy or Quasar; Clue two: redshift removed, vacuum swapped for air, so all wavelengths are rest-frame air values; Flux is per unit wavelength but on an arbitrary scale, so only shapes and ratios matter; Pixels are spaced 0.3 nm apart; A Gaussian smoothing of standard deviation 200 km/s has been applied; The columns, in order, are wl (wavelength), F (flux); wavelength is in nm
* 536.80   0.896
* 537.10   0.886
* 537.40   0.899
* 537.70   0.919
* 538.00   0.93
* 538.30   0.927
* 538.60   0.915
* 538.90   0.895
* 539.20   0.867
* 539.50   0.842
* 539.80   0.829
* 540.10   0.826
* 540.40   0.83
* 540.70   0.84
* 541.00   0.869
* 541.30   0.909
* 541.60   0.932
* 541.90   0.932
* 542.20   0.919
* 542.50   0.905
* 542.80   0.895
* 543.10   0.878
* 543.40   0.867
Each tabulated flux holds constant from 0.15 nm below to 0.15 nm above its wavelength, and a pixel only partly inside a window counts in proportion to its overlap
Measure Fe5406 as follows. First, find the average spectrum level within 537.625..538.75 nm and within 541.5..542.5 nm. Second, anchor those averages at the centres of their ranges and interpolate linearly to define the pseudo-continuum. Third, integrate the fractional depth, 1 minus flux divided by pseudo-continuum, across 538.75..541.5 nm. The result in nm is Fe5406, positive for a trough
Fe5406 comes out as 0.196 nm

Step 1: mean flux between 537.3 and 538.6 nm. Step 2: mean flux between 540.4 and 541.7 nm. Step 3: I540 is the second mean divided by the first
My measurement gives 1.0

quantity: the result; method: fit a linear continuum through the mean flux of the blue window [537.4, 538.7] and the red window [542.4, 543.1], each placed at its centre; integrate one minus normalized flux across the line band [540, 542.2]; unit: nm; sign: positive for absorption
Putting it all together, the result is 0.055 nm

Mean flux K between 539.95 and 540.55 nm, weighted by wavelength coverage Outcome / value 0.828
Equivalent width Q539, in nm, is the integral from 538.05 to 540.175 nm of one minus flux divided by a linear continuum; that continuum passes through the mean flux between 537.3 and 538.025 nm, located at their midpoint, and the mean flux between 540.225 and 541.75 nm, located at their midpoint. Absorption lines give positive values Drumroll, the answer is 0.05 nm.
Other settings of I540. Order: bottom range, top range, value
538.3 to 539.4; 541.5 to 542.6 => 1.03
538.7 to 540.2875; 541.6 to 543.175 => 1.07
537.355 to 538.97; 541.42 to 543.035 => 1.00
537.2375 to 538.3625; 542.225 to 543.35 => 0.97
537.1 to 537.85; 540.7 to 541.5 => 0.98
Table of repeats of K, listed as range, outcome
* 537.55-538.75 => 0.923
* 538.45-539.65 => 0.88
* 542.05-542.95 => 0.906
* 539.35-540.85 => 0.833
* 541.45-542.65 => 0.922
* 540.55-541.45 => 0.873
